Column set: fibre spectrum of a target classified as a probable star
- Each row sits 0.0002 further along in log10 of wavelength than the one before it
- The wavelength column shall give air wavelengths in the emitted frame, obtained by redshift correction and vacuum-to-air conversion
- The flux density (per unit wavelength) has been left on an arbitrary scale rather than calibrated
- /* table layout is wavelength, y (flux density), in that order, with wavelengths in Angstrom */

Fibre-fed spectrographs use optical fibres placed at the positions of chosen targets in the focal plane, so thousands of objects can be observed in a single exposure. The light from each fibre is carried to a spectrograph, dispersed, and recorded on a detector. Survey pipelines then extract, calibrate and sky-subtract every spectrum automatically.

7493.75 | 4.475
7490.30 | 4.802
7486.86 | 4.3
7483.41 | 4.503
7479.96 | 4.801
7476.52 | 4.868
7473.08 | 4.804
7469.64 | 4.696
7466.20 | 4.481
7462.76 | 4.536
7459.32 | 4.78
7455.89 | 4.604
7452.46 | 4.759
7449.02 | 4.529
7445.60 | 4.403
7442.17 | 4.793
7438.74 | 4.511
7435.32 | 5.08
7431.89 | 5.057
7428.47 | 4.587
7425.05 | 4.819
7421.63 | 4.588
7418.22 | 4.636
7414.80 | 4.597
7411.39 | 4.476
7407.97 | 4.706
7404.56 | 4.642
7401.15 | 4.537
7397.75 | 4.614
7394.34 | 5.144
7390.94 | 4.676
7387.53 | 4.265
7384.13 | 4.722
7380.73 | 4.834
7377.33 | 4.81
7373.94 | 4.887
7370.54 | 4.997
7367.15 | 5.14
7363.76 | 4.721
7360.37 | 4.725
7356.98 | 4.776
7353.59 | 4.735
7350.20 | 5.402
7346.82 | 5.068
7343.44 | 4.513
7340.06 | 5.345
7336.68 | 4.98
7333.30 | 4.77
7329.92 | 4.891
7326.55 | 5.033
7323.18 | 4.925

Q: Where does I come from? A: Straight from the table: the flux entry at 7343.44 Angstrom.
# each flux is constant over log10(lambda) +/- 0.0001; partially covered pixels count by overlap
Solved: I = 4.513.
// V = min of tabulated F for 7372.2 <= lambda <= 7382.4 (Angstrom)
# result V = 4.81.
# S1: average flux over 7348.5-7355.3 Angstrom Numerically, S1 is 5.07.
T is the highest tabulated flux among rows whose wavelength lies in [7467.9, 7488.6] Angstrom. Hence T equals 4.868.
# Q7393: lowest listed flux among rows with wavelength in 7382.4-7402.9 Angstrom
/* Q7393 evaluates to 4.265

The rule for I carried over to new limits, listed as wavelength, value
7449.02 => 4.529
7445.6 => 4.403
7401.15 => 4.537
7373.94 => 4.887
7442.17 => 4.793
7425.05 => 4.819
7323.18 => 4.925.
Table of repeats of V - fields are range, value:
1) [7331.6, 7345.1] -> 4.513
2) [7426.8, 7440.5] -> 4.511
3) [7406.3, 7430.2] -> 4.476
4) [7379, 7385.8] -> 4.722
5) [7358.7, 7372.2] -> 4.721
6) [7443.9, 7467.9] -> 4.403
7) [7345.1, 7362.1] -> 4.725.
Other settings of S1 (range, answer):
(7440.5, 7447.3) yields 4.6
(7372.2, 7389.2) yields 4.71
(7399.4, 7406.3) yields 4.6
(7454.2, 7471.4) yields 4.62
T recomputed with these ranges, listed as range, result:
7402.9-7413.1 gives 4.706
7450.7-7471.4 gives 4.78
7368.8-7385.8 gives 4.997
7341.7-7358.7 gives 5.402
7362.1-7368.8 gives 5.14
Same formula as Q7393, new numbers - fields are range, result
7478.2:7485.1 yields 4.503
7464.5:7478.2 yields 4.481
